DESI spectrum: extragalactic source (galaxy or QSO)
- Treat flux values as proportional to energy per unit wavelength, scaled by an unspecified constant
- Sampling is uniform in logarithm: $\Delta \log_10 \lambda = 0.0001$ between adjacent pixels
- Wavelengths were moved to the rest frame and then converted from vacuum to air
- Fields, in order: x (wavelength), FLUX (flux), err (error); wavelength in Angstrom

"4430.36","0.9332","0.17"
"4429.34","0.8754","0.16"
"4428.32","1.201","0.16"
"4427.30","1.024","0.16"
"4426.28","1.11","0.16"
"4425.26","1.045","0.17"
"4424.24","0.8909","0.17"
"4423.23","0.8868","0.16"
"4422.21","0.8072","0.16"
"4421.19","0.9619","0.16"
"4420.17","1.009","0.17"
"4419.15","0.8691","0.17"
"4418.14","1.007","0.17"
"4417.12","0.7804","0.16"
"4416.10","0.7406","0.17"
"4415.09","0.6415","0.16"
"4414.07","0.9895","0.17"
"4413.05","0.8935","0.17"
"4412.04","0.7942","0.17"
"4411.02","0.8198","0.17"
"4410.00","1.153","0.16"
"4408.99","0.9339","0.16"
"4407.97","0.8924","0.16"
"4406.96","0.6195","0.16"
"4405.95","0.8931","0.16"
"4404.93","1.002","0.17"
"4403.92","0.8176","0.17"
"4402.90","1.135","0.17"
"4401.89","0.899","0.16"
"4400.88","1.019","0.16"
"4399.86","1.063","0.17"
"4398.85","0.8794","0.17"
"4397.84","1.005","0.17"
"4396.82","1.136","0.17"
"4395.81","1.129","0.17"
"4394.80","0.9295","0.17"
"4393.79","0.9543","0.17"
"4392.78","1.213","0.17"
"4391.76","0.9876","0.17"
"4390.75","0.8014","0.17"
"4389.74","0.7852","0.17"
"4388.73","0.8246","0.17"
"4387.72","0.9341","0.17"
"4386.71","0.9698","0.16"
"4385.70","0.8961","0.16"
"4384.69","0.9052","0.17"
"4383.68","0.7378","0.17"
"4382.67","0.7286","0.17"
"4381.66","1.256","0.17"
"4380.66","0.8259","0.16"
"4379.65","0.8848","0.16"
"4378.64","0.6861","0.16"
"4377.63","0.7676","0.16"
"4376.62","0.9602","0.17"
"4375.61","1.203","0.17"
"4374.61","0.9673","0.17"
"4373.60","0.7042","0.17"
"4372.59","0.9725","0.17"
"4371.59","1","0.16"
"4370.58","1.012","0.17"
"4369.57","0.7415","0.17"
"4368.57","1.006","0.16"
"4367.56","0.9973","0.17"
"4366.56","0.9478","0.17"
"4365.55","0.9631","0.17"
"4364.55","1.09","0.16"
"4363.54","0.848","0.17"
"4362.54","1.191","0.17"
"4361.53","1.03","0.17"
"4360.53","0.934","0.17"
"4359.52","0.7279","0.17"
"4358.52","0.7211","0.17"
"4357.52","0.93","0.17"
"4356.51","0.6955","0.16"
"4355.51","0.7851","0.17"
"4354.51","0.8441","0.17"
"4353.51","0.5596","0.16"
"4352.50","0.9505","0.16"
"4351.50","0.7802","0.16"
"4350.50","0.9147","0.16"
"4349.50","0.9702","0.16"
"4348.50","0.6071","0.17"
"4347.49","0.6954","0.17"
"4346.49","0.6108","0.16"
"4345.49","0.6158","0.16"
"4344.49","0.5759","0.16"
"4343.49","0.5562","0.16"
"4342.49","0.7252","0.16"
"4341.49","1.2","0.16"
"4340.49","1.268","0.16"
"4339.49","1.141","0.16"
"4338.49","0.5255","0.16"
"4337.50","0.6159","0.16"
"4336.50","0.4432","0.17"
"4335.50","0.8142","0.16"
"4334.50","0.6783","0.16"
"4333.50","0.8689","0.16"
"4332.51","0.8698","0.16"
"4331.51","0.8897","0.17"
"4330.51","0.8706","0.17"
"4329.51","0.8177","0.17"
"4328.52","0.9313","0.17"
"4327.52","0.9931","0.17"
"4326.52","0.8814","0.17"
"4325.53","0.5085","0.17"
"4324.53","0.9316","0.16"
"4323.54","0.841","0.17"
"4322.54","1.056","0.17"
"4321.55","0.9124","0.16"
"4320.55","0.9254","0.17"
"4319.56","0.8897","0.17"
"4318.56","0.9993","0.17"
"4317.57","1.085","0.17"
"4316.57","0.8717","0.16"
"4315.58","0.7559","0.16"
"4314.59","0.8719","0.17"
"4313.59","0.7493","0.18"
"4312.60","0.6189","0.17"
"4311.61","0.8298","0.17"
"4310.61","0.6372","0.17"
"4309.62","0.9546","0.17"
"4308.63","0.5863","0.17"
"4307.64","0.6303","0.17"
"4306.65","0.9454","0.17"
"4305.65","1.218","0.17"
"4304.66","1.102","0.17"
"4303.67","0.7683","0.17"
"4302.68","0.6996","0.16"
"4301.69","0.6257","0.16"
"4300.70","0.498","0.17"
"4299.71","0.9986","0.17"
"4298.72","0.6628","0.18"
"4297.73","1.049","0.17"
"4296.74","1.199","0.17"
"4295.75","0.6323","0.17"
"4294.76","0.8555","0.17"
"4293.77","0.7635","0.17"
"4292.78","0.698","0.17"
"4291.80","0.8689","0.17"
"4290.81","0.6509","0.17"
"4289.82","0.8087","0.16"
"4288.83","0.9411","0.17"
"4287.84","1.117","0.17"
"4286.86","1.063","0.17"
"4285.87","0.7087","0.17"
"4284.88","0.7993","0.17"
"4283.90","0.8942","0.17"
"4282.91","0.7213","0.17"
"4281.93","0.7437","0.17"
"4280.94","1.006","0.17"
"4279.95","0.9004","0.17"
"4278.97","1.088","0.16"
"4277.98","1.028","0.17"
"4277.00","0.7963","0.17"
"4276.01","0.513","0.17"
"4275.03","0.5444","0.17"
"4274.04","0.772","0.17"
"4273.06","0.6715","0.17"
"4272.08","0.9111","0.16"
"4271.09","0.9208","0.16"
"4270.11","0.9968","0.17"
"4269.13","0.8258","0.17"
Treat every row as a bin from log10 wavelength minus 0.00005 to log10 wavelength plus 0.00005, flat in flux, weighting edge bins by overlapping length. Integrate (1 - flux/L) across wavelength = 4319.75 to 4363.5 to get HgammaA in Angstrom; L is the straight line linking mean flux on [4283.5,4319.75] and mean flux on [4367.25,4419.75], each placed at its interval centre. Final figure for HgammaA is 2.5 Angstrom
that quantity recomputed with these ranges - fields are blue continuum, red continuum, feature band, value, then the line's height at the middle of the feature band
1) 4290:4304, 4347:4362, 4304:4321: -1.5 Angstrom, 0.791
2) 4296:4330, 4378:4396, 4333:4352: 2.3 Angstrom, 0.875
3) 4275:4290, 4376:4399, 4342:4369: 2.4 Angstrom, 0.906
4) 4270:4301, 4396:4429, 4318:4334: -0.3 Angstrom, 0.87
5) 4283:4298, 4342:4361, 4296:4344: -2.2 Angstrom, 0.807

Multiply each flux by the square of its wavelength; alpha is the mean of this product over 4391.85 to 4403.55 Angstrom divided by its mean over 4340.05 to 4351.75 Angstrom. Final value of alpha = 1.3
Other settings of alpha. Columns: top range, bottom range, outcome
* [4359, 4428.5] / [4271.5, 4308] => 1.17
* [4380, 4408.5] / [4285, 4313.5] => 1.19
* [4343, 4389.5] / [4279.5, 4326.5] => 1.05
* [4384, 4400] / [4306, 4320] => 1.21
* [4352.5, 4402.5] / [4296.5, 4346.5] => 1.14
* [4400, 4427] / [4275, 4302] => 1.16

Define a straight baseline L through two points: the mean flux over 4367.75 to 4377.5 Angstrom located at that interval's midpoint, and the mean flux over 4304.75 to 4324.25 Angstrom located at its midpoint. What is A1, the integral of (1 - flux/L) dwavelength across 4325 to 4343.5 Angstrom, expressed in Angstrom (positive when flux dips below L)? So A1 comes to 1.4 Angstrom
